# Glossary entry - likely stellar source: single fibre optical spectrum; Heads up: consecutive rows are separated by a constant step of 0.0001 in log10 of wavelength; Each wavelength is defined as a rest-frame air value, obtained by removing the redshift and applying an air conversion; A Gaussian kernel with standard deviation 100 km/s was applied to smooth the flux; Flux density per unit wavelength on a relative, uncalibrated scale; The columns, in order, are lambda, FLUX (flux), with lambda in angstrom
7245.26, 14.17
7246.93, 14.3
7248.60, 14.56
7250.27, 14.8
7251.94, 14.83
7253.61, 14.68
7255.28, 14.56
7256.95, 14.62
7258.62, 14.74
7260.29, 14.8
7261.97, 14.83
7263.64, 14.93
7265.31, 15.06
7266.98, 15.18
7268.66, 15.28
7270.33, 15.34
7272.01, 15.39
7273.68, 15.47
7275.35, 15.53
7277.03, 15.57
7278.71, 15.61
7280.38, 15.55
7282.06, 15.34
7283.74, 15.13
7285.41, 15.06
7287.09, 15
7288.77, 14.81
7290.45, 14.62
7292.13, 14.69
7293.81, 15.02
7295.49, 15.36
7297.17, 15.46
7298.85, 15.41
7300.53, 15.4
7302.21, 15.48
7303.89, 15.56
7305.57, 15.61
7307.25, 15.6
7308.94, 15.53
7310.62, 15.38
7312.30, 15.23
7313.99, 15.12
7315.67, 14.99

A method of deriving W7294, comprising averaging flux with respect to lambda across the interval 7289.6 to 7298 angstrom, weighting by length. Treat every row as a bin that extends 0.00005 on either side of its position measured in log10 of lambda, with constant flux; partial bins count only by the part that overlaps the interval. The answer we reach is 15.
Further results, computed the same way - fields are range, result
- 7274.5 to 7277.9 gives 15.5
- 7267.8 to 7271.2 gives 15.3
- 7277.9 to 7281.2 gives 15.6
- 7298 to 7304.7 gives 15.5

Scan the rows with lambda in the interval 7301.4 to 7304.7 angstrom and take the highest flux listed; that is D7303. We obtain 15.56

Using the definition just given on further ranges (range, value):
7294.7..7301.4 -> 15.46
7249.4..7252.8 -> 14.83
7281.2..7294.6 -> 15.34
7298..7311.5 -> 15.61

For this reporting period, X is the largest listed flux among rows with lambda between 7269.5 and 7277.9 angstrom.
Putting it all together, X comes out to 15.57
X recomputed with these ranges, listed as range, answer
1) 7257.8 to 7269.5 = 15.28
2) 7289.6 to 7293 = 14.69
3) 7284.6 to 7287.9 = 15.06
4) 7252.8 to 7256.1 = 14.68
